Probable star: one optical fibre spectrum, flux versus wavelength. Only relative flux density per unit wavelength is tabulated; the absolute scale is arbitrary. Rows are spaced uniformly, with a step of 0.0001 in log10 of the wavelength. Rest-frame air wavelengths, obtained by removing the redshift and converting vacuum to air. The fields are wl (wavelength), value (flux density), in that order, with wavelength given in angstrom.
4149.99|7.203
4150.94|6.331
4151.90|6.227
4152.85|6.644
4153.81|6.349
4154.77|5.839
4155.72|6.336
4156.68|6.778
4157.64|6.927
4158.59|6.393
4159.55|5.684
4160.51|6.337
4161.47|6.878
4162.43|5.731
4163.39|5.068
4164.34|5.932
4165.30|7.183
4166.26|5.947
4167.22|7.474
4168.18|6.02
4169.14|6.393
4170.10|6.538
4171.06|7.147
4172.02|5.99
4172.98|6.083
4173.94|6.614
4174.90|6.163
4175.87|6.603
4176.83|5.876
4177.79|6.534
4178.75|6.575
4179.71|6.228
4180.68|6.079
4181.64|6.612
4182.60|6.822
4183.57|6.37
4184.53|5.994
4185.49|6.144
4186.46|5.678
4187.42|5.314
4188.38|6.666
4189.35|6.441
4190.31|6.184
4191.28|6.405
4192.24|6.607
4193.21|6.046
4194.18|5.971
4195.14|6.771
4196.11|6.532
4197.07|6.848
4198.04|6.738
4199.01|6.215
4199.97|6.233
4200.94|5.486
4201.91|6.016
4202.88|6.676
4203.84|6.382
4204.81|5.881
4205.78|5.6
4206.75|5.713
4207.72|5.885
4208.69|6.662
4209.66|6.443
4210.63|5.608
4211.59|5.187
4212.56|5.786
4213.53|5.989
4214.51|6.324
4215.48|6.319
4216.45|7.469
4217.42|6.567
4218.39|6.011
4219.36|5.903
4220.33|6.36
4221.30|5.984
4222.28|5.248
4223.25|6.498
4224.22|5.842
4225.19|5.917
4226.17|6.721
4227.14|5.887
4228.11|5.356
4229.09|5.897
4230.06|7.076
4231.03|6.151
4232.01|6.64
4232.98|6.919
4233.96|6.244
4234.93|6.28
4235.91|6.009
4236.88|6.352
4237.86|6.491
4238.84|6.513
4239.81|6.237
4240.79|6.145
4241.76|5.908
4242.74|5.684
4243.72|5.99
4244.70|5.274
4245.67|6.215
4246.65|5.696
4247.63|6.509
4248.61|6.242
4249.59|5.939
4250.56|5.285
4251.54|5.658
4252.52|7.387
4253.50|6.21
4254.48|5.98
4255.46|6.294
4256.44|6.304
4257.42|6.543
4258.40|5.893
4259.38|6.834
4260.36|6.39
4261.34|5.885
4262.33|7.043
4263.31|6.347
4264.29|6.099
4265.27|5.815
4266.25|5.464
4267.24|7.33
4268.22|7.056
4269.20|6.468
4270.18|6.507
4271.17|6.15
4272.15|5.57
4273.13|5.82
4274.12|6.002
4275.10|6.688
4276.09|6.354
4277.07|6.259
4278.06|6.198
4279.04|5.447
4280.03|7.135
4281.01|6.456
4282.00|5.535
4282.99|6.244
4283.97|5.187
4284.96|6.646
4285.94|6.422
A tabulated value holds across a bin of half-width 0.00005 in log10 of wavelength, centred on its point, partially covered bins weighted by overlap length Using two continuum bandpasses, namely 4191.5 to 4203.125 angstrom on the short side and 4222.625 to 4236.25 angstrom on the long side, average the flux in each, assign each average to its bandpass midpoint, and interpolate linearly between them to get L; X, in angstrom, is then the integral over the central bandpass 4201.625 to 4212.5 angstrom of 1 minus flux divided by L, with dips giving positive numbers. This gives 0.54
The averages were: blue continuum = 6.34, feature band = 6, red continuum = 6.24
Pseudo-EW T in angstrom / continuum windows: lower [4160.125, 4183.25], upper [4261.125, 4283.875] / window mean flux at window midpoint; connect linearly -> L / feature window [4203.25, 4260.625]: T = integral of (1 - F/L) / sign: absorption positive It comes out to 1.30 angstrom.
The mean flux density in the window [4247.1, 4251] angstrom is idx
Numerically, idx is 6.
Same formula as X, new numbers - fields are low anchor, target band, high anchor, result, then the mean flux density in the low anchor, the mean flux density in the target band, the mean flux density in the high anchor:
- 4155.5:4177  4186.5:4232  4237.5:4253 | 0.2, 6.36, 6.17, 6.07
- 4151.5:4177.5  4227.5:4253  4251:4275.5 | 0.6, 6.34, 6.16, 6.31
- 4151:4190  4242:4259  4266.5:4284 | 0.6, 6.32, 6.07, 6.26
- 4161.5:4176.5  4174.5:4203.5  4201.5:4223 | -0.3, 6.34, 6.29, 6.1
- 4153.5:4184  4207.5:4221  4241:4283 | 0.2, 6.36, 6.19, 6.19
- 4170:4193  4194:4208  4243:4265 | 0.2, 6.31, 6.21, 6.17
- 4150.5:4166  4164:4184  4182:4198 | -0.4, 6.29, 6.44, 6.31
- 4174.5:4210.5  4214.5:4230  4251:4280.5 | 0.3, 6.25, 6.17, 6.3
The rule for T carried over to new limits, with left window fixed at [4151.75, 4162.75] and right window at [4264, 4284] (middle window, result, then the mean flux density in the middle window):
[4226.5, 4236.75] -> 0.00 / 6.26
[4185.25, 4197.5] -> 0.06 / 6.28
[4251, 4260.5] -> -0.17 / 6.34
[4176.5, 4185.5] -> -0.02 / 6.34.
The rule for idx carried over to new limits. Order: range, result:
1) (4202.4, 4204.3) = 6.56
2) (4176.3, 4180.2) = 6.31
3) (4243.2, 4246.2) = 5.82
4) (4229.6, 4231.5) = 6.63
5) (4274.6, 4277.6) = 6.43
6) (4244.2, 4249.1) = 5.98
